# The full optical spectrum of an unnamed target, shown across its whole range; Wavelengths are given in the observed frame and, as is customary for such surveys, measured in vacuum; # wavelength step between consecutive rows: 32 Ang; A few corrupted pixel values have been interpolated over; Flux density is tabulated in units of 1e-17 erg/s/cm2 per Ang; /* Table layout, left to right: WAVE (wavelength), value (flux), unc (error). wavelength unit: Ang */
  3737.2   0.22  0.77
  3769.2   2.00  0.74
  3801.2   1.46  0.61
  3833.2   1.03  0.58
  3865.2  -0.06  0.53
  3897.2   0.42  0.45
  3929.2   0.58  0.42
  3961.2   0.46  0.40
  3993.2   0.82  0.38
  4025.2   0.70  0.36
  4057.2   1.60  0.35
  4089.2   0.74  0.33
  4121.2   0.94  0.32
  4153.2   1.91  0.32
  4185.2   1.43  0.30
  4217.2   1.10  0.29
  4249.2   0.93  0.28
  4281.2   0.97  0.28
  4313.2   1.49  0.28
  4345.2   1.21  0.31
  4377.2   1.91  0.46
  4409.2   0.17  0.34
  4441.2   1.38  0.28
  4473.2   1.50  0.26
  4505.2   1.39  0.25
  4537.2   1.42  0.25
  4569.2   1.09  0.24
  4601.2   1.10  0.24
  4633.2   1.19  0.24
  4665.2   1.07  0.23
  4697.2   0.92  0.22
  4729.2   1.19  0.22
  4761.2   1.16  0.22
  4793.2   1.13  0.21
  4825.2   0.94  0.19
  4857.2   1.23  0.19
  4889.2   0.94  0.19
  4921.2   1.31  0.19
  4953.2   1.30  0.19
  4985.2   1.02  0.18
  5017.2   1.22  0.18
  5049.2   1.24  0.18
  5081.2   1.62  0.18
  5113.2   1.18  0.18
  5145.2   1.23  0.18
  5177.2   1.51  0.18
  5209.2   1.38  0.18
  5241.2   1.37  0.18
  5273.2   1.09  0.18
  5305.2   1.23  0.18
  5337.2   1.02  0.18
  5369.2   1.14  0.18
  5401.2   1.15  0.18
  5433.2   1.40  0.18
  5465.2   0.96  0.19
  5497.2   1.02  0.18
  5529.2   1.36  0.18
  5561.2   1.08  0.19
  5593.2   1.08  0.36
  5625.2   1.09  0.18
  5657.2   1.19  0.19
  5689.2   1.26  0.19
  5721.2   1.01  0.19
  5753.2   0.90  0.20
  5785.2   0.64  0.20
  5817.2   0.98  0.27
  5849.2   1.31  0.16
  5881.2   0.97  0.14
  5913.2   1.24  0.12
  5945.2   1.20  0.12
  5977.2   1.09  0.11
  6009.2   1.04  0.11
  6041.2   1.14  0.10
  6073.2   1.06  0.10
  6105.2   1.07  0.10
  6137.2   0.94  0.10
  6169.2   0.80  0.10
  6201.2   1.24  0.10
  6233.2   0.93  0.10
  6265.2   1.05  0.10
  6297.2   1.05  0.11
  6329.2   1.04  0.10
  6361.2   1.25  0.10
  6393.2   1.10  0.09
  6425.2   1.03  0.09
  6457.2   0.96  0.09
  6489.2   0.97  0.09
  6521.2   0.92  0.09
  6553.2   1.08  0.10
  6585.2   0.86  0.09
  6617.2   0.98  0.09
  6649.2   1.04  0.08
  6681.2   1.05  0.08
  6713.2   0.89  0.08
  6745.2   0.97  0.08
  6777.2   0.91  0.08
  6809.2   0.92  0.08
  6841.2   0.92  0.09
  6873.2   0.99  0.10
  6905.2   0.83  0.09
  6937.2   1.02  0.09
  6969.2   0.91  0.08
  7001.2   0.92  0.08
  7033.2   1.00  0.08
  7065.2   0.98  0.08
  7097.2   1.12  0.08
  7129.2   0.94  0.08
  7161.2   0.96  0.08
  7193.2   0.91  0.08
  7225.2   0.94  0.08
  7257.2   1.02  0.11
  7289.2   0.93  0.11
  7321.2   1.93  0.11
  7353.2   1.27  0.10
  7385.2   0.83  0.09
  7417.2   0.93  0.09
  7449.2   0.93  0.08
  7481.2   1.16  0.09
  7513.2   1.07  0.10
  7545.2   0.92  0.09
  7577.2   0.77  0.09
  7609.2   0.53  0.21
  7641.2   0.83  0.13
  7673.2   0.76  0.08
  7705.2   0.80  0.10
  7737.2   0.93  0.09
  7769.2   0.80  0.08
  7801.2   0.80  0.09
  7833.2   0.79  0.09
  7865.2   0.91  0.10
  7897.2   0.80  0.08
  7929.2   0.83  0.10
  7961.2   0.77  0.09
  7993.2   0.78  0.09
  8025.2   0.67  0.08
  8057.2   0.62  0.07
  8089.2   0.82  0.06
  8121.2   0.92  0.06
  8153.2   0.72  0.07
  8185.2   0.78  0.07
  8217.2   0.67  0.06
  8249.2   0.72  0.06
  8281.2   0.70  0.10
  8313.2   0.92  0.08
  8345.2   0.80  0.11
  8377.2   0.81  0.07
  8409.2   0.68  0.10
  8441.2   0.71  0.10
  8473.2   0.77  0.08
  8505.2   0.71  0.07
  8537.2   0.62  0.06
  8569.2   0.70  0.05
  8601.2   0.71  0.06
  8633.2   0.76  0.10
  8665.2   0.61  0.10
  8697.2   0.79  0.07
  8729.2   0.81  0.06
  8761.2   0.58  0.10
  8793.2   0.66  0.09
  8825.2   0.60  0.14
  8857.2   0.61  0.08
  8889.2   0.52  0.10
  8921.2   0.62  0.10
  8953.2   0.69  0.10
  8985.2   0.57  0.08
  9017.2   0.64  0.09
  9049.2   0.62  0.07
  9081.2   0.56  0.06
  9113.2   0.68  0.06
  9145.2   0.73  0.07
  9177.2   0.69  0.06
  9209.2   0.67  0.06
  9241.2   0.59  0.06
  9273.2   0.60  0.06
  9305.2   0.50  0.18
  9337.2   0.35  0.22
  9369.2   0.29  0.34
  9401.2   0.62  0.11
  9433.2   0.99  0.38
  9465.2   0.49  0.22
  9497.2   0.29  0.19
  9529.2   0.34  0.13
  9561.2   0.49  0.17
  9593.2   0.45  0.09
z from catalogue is 0.115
